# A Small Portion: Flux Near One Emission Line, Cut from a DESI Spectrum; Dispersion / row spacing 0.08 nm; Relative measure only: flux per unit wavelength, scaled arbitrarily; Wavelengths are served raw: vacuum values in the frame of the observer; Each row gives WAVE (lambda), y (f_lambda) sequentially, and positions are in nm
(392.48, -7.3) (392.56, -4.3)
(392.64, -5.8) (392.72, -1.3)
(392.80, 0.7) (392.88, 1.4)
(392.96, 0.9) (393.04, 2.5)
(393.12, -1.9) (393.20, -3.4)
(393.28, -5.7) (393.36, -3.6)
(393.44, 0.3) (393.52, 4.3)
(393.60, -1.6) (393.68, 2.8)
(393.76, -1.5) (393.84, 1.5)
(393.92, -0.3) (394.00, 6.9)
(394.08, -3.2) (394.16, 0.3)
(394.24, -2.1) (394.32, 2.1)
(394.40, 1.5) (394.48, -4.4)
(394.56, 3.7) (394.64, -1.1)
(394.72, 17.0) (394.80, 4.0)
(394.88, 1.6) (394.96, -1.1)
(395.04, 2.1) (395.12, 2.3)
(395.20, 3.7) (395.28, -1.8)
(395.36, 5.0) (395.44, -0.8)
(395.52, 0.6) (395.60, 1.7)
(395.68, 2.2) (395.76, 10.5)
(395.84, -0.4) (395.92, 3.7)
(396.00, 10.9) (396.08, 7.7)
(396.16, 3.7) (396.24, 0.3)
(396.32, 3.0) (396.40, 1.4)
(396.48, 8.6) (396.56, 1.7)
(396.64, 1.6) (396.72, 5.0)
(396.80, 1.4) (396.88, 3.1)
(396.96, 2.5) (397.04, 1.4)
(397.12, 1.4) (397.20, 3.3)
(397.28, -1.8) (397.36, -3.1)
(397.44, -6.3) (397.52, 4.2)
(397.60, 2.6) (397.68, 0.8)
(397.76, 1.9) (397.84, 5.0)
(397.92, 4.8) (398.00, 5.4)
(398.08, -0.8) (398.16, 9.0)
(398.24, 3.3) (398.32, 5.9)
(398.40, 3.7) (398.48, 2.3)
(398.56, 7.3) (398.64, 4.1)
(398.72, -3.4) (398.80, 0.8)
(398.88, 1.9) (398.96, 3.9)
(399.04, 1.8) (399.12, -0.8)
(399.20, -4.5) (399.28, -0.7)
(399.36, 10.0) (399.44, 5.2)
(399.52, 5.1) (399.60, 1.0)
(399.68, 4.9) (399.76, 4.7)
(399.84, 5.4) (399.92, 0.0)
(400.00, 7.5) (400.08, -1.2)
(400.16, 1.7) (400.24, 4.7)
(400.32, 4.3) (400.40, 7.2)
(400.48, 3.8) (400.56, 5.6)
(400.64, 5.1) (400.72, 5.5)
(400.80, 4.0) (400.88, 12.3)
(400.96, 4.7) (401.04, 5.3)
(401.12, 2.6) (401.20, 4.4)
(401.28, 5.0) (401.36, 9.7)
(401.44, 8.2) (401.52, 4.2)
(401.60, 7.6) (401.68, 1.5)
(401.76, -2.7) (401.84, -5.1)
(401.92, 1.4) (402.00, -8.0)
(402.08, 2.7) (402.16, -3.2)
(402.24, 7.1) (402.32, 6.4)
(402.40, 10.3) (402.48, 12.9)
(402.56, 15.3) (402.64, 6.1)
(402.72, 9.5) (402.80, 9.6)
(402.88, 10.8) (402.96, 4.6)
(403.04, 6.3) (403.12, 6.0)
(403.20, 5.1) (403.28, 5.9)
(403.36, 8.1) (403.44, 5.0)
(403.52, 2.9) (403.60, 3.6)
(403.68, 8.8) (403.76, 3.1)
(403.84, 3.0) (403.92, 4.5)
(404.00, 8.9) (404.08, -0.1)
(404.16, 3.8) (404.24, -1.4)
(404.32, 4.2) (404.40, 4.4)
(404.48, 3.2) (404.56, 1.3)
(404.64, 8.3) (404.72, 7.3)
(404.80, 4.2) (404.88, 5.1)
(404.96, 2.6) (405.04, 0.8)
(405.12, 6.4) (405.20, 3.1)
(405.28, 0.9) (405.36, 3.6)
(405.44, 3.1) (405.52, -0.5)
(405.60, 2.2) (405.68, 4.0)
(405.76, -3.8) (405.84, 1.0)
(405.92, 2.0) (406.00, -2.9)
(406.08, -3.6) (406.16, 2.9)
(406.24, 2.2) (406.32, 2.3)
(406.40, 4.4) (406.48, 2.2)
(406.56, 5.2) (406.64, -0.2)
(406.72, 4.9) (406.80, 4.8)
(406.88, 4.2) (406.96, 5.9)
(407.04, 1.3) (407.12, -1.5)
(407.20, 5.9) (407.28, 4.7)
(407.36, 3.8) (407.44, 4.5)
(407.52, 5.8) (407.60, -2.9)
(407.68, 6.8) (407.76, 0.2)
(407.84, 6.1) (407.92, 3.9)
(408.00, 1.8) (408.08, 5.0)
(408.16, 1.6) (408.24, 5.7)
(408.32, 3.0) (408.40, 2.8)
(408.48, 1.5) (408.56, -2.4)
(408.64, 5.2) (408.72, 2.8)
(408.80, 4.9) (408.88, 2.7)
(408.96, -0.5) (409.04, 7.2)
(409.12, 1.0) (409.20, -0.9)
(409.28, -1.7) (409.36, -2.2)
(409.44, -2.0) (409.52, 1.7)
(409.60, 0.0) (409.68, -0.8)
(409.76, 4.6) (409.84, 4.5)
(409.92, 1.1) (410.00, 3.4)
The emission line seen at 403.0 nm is Lyman alpha 1216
